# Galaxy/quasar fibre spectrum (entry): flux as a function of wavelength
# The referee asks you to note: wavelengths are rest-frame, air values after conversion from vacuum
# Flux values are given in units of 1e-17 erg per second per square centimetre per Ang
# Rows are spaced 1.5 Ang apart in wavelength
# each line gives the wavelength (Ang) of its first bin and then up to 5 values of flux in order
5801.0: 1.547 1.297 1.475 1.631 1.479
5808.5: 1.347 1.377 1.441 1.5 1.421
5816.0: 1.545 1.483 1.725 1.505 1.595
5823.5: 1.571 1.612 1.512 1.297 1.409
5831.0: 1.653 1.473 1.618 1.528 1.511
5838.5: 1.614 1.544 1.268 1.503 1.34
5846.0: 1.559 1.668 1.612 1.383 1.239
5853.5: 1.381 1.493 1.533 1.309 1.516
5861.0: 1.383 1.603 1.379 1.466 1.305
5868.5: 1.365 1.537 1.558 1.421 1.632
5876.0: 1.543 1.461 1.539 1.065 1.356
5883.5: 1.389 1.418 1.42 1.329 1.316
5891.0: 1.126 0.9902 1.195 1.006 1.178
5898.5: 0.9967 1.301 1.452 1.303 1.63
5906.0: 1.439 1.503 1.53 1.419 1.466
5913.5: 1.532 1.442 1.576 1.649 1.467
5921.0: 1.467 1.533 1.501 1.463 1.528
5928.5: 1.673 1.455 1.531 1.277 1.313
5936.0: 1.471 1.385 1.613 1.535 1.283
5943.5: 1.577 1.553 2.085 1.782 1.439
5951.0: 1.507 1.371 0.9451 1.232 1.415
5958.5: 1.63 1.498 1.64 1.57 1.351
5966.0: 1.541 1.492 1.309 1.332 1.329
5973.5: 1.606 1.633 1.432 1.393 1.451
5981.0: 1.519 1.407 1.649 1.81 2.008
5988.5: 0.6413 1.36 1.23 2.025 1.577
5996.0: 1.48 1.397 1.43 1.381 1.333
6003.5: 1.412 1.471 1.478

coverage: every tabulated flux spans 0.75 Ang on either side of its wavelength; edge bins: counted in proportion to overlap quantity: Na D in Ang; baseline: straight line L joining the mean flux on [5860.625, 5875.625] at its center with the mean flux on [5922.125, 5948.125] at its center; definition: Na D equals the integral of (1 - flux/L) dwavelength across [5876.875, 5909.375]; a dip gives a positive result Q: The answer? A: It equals 3.9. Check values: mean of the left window 1.47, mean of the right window 1.52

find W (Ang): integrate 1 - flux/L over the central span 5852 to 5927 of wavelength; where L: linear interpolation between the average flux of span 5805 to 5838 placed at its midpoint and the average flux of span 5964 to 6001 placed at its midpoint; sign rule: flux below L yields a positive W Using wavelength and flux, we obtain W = 4.47 Ang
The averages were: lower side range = 1.51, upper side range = 1.47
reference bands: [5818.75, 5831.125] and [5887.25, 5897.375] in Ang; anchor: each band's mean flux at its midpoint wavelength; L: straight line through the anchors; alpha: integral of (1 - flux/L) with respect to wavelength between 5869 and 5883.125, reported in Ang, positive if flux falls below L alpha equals -2.3 Ang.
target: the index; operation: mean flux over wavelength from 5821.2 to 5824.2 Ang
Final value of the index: 1.58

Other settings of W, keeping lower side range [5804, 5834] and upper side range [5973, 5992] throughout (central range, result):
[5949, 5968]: 0.59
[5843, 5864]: 0.53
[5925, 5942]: 0.17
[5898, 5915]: 0.75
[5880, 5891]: 1.28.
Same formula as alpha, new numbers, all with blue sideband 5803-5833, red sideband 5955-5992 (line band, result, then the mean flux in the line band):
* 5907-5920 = -0.3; 1.51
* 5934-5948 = -0.8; 1.55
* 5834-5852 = 0.0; 1.5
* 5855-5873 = 0.5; 1.45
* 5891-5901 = 2.4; 1.12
